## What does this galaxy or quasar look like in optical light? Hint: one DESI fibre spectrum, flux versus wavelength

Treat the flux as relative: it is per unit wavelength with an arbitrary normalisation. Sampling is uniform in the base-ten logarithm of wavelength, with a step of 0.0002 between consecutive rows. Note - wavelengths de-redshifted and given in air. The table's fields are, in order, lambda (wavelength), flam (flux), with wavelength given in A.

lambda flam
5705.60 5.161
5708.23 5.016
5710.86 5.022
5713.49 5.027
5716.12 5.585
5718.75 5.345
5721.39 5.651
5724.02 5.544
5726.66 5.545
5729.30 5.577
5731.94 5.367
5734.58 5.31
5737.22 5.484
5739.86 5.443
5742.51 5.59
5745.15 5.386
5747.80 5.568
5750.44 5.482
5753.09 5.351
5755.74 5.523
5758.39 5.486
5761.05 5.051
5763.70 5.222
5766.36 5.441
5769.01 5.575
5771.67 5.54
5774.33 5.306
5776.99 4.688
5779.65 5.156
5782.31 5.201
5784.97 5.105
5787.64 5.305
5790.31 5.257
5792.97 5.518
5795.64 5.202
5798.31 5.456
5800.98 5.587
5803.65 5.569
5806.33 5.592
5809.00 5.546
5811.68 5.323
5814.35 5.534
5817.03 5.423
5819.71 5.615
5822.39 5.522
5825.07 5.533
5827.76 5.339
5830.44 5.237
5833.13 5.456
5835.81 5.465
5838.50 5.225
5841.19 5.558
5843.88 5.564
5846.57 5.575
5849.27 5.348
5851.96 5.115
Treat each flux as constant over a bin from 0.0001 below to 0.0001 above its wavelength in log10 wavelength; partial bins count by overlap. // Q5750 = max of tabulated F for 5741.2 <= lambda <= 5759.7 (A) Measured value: 5.59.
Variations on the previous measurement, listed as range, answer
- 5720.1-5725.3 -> 5.651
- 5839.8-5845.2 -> 5.564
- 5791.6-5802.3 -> 5.587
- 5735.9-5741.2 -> 5.484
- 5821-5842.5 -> 5.558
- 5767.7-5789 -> 5.575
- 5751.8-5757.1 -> 5.523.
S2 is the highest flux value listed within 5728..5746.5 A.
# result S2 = 5.59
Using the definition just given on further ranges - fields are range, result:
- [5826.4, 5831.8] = 5.339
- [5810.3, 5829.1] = 5.615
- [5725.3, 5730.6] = 5.577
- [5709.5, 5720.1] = 5.585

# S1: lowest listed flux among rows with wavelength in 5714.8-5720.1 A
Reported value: 5.345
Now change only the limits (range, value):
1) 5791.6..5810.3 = 5.202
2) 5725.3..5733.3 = 5.367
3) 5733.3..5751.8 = 5.31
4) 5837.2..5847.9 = 5.225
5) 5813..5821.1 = 5.423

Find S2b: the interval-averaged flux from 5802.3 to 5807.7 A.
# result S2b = 5.58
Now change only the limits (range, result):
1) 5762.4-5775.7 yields 5.41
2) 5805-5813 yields 5.49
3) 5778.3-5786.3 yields 5.16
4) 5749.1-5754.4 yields 5.42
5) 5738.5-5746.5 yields 5.47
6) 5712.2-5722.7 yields 5.4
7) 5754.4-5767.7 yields 5.34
